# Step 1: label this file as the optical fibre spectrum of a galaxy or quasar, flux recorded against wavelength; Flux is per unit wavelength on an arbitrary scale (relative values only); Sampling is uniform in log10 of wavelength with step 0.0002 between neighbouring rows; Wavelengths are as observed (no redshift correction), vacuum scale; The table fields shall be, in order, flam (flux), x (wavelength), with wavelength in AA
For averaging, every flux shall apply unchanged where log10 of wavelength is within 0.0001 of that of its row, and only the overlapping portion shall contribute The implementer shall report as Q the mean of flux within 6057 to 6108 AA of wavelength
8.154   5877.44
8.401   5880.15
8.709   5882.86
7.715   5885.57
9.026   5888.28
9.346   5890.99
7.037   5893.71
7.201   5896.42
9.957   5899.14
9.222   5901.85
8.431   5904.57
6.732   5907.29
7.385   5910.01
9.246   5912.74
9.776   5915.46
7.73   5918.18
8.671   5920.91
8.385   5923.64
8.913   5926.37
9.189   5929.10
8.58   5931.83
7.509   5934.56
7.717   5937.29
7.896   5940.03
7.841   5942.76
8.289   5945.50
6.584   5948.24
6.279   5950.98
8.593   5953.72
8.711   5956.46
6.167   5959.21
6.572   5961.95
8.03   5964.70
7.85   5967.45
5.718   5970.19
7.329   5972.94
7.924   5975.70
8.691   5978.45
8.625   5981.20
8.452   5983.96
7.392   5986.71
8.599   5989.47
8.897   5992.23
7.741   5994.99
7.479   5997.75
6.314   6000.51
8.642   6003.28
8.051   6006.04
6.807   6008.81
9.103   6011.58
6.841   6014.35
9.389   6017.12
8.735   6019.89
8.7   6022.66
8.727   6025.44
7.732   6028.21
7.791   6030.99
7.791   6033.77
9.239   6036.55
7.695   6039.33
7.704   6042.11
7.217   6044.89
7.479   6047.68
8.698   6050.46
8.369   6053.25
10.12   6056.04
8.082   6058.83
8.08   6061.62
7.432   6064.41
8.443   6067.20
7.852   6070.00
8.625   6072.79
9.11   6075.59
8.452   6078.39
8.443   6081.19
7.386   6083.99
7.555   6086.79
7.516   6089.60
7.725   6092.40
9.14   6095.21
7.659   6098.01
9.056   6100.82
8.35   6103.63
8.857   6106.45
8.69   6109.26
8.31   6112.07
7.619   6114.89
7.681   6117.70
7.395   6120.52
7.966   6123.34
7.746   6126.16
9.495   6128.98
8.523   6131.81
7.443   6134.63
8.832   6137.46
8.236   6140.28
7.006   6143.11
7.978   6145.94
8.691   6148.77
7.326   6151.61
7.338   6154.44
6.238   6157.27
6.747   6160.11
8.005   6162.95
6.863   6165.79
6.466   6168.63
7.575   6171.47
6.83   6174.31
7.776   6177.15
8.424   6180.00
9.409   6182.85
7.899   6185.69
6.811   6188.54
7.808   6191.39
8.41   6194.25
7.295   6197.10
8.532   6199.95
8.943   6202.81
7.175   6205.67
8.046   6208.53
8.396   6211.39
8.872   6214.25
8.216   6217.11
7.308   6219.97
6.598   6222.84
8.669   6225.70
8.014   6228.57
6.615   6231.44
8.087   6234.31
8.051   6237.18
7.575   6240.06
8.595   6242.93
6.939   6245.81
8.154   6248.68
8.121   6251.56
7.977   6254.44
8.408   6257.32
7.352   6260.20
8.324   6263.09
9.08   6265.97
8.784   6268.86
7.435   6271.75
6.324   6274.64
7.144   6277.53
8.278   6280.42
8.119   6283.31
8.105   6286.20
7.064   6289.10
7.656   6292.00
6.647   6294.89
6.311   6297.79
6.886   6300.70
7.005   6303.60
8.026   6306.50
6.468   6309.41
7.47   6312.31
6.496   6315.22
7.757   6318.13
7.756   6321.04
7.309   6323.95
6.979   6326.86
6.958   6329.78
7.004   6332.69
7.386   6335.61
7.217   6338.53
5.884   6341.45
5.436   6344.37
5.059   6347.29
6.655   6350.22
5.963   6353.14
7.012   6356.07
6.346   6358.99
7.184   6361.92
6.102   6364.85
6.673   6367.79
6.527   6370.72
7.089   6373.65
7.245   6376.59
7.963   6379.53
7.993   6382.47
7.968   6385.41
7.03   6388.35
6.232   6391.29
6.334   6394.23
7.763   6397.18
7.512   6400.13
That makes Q 8.23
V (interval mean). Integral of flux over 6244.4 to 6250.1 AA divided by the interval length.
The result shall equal 7.56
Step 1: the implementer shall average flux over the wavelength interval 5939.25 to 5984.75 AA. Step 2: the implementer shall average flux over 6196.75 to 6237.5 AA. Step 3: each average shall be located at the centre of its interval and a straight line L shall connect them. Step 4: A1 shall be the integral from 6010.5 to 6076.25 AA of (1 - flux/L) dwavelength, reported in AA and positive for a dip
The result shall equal -4.8 AA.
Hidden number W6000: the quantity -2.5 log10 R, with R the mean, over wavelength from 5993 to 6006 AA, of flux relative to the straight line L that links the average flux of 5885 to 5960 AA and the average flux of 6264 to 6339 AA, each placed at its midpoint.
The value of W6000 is 0.05 mag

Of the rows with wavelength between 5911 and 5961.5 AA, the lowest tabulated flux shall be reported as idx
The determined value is 6.167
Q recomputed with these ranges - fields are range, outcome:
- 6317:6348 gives 6.83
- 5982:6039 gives 8.12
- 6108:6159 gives 7.91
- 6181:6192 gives 8.01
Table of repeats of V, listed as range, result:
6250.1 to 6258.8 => 8.17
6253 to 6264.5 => 8.01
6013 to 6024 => 8.42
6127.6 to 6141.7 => 8.5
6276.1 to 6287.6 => 7.92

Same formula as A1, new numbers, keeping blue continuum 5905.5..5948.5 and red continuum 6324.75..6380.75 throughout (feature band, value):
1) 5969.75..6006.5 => 0.4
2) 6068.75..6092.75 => -1.4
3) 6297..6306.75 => -0.2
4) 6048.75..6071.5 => -1.9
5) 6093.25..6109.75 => -2.2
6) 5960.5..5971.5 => 1.4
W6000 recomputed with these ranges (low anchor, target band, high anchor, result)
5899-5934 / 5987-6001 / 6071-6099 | 0.07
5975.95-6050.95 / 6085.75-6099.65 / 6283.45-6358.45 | -0.02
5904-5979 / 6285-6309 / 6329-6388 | -0.03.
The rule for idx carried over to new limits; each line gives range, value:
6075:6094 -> 7.386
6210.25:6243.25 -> 6.598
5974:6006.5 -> 6.314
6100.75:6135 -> 7.395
